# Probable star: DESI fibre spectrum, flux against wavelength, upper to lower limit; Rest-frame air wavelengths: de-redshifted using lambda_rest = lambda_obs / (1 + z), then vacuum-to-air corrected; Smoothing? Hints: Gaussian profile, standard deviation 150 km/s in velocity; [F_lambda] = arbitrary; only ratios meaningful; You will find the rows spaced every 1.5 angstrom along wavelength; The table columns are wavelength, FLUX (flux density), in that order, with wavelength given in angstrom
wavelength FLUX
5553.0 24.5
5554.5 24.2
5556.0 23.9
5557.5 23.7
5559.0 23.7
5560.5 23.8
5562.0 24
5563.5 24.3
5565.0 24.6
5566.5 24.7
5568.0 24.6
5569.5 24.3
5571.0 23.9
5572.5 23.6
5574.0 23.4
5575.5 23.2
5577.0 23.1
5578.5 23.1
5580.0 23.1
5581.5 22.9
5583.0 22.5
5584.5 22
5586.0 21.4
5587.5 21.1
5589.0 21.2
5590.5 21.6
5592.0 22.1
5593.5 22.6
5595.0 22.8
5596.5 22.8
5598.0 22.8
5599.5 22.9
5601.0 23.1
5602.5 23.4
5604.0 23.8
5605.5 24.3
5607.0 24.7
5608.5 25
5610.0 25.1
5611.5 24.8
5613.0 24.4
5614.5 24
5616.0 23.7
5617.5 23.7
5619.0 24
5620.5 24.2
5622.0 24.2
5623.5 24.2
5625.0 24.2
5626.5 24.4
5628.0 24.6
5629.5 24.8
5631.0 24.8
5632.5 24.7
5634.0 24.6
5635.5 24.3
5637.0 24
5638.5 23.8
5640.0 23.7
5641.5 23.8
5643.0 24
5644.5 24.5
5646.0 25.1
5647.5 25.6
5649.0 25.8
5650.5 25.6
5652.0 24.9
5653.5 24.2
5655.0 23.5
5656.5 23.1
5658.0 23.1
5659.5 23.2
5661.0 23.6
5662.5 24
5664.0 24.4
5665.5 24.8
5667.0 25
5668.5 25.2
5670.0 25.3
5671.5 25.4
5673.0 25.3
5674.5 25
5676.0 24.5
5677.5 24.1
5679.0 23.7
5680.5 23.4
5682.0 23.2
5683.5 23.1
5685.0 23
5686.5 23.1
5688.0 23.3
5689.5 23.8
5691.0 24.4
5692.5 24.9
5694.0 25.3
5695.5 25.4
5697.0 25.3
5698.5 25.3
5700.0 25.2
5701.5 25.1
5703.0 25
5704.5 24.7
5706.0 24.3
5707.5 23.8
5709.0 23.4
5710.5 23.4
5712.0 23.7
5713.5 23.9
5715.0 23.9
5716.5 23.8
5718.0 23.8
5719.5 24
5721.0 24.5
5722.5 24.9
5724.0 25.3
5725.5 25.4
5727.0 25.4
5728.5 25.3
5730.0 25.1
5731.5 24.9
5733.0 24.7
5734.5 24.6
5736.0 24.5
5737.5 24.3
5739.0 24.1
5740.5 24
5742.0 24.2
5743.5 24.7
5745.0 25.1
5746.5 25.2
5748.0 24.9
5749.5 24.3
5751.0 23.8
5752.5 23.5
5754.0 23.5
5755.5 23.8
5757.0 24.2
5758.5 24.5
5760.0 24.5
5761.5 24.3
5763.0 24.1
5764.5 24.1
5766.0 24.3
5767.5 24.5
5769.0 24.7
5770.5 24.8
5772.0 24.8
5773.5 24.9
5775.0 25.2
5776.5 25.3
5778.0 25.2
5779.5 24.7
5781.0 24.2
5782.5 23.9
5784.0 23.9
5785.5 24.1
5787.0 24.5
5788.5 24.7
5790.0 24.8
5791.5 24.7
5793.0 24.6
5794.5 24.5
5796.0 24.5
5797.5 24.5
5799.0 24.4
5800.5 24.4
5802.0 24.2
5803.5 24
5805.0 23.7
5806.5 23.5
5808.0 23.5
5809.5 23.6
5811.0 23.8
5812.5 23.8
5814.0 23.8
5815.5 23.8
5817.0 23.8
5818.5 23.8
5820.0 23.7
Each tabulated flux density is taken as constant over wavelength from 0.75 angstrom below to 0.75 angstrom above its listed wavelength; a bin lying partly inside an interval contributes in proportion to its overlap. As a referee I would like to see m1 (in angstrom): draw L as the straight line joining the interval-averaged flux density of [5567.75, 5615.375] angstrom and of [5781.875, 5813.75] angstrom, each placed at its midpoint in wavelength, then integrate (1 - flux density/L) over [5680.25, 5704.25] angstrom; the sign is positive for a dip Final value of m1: -0.7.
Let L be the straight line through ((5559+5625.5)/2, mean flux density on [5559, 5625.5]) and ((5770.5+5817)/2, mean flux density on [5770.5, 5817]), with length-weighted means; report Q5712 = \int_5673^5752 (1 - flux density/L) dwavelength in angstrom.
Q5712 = -1.35 angstrom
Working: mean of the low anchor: 23.5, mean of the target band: 24.4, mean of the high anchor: 24.3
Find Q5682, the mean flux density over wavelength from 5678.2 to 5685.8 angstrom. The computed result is 23.3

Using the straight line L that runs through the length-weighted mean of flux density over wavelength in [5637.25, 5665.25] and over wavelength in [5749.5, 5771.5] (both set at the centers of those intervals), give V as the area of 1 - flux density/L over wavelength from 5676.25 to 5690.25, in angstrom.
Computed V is 0.4 angstrom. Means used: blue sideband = 24.2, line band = 23.4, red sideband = 24.2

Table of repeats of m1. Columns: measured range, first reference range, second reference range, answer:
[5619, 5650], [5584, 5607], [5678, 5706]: -1.6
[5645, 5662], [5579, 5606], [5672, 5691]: -0.7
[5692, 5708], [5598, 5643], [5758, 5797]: -0.4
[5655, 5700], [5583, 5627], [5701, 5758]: -0.5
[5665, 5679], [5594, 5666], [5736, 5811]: -0.4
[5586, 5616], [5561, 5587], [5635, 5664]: 0.6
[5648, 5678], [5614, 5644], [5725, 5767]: -0.3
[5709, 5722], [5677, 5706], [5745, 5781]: 0.3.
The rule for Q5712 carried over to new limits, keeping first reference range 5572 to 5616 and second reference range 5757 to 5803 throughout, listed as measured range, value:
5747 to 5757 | 0.12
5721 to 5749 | -0.71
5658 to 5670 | -0.33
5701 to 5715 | -0.08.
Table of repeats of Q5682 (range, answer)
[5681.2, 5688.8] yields 23.1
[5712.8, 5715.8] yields 23.9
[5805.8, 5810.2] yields 23.5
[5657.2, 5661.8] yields 23.3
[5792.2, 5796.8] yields 24.5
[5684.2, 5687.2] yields 23.1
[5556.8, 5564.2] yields 23.9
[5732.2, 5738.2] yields 24.5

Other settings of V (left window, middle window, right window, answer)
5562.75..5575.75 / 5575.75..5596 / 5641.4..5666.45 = 1.5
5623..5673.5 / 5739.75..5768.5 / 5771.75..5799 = 0.3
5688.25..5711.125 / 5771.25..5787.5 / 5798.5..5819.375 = -0.4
